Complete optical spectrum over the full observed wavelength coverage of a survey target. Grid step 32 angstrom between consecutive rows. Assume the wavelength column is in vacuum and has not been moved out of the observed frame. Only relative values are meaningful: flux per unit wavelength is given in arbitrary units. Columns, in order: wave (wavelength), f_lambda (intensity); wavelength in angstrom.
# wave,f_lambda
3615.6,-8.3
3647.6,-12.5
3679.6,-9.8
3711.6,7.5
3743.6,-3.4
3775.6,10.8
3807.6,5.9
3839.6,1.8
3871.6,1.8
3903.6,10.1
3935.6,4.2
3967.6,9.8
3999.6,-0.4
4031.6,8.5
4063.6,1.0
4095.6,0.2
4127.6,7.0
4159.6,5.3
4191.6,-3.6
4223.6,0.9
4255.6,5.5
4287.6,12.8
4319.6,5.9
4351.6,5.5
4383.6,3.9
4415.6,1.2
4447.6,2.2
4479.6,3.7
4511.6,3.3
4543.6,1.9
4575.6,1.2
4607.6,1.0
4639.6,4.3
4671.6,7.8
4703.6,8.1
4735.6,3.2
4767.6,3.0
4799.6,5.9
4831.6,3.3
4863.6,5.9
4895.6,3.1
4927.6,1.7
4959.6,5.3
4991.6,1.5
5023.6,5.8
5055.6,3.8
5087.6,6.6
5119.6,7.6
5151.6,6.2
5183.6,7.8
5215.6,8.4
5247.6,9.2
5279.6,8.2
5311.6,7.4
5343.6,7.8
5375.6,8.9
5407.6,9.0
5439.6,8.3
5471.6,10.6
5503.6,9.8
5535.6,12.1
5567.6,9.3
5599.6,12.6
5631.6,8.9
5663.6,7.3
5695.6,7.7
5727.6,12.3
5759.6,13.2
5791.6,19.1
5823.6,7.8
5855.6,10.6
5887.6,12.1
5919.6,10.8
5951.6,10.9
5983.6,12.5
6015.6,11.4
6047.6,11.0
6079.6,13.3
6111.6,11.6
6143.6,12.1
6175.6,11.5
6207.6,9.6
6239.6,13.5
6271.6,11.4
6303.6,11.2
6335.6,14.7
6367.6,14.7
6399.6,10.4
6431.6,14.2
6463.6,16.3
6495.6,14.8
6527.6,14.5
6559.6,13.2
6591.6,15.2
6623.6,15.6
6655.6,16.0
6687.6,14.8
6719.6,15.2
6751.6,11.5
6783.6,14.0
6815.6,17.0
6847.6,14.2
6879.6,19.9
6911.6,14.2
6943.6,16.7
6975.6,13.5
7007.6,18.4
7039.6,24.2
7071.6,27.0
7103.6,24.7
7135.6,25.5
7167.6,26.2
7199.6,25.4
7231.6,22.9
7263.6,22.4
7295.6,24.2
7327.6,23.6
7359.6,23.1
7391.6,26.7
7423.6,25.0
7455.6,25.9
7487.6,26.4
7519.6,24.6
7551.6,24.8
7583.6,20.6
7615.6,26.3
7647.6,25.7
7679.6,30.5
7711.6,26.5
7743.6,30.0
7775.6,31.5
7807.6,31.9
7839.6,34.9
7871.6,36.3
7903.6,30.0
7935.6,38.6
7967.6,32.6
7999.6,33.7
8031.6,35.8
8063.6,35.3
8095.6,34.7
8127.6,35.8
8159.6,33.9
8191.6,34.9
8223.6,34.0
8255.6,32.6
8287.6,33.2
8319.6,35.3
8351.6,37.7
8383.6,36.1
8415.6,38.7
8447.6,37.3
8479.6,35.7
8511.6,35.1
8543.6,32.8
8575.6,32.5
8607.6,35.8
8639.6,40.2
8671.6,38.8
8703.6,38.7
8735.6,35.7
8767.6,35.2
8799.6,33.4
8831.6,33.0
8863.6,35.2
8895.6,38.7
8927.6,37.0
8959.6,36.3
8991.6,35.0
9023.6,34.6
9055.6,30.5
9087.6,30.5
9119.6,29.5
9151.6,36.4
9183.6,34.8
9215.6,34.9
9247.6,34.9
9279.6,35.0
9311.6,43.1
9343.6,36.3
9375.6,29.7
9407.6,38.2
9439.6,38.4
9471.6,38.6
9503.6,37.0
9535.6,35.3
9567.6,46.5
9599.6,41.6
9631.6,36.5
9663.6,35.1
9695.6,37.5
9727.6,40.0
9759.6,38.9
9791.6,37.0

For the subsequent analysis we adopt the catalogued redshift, 0.76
